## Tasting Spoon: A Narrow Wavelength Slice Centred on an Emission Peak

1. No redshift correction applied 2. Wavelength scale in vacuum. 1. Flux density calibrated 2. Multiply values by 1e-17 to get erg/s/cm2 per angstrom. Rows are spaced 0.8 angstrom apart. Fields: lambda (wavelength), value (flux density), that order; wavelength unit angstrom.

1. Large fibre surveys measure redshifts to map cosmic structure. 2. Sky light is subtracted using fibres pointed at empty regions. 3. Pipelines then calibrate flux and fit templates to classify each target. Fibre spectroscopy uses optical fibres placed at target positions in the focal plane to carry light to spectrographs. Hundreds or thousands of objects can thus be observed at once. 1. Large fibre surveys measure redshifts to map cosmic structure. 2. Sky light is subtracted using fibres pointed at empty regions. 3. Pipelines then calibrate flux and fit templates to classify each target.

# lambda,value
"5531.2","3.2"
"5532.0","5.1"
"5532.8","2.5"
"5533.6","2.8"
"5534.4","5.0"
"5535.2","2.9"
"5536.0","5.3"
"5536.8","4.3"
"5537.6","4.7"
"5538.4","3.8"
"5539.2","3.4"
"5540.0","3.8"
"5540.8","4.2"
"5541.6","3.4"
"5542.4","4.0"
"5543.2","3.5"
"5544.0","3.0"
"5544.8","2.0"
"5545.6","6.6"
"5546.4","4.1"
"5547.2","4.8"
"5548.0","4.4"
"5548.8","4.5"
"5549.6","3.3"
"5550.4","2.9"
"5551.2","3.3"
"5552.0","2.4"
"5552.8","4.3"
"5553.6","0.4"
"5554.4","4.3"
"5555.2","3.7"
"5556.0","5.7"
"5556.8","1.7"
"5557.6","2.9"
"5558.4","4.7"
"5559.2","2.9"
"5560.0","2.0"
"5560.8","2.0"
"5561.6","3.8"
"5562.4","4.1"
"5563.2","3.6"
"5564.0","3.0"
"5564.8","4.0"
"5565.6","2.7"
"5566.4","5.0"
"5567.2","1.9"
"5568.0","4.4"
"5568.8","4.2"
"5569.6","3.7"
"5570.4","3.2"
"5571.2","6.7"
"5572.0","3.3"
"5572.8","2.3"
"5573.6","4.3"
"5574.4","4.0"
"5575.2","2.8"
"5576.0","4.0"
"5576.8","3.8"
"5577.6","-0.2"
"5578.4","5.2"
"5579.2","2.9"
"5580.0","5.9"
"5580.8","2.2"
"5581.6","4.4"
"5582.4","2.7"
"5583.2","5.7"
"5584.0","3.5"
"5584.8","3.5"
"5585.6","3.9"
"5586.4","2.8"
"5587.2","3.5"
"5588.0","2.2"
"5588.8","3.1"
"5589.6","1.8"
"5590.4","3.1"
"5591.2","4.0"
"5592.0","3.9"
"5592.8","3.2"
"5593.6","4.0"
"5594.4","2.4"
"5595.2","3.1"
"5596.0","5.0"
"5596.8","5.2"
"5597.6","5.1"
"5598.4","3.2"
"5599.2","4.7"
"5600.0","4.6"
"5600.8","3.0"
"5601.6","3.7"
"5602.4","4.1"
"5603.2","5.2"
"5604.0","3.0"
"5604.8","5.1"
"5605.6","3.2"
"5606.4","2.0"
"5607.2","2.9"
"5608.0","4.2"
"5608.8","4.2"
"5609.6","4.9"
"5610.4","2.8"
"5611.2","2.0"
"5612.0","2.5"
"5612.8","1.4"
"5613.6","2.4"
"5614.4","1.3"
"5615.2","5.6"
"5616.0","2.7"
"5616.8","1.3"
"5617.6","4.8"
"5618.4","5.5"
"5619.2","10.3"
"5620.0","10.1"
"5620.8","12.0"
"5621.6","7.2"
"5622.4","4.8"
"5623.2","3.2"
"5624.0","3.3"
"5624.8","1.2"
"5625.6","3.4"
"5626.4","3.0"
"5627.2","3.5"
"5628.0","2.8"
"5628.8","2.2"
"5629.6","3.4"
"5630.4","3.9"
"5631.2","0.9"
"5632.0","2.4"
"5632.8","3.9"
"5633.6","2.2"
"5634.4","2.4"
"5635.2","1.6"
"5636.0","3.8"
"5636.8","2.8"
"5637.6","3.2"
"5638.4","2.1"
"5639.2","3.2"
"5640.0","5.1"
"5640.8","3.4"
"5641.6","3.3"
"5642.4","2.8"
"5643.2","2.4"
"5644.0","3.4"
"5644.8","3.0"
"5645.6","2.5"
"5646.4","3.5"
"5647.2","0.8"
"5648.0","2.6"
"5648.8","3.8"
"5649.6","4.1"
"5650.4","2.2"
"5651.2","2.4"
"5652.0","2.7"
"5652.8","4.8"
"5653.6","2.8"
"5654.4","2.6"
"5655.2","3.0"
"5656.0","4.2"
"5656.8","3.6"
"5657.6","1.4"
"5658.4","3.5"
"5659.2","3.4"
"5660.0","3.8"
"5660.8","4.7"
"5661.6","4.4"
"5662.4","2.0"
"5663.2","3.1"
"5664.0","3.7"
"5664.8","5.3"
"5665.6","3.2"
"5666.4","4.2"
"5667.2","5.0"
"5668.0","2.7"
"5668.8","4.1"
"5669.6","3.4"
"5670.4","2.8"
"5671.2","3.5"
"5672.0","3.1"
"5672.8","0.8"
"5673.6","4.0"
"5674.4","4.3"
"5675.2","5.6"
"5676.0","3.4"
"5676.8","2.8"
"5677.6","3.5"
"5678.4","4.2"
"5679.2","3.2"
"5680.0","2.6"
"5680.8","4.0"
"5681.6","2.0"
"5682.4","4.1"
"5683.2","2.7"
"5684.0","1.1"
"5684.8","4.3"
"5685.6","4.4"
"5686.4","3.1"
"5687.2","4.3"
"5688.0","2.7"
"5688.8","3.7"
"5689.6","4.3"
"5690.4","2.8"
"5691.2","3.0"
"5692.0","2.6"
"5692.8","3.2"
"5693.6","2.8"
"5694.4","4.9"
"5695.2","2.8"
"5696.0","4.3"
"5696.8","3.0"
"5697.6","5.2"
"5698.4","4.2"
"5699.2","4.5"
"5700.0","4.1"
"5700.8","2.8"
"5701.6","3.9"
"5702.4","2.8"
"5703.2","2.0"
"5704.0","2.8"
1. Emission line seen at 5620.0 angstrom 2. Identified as H-beta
